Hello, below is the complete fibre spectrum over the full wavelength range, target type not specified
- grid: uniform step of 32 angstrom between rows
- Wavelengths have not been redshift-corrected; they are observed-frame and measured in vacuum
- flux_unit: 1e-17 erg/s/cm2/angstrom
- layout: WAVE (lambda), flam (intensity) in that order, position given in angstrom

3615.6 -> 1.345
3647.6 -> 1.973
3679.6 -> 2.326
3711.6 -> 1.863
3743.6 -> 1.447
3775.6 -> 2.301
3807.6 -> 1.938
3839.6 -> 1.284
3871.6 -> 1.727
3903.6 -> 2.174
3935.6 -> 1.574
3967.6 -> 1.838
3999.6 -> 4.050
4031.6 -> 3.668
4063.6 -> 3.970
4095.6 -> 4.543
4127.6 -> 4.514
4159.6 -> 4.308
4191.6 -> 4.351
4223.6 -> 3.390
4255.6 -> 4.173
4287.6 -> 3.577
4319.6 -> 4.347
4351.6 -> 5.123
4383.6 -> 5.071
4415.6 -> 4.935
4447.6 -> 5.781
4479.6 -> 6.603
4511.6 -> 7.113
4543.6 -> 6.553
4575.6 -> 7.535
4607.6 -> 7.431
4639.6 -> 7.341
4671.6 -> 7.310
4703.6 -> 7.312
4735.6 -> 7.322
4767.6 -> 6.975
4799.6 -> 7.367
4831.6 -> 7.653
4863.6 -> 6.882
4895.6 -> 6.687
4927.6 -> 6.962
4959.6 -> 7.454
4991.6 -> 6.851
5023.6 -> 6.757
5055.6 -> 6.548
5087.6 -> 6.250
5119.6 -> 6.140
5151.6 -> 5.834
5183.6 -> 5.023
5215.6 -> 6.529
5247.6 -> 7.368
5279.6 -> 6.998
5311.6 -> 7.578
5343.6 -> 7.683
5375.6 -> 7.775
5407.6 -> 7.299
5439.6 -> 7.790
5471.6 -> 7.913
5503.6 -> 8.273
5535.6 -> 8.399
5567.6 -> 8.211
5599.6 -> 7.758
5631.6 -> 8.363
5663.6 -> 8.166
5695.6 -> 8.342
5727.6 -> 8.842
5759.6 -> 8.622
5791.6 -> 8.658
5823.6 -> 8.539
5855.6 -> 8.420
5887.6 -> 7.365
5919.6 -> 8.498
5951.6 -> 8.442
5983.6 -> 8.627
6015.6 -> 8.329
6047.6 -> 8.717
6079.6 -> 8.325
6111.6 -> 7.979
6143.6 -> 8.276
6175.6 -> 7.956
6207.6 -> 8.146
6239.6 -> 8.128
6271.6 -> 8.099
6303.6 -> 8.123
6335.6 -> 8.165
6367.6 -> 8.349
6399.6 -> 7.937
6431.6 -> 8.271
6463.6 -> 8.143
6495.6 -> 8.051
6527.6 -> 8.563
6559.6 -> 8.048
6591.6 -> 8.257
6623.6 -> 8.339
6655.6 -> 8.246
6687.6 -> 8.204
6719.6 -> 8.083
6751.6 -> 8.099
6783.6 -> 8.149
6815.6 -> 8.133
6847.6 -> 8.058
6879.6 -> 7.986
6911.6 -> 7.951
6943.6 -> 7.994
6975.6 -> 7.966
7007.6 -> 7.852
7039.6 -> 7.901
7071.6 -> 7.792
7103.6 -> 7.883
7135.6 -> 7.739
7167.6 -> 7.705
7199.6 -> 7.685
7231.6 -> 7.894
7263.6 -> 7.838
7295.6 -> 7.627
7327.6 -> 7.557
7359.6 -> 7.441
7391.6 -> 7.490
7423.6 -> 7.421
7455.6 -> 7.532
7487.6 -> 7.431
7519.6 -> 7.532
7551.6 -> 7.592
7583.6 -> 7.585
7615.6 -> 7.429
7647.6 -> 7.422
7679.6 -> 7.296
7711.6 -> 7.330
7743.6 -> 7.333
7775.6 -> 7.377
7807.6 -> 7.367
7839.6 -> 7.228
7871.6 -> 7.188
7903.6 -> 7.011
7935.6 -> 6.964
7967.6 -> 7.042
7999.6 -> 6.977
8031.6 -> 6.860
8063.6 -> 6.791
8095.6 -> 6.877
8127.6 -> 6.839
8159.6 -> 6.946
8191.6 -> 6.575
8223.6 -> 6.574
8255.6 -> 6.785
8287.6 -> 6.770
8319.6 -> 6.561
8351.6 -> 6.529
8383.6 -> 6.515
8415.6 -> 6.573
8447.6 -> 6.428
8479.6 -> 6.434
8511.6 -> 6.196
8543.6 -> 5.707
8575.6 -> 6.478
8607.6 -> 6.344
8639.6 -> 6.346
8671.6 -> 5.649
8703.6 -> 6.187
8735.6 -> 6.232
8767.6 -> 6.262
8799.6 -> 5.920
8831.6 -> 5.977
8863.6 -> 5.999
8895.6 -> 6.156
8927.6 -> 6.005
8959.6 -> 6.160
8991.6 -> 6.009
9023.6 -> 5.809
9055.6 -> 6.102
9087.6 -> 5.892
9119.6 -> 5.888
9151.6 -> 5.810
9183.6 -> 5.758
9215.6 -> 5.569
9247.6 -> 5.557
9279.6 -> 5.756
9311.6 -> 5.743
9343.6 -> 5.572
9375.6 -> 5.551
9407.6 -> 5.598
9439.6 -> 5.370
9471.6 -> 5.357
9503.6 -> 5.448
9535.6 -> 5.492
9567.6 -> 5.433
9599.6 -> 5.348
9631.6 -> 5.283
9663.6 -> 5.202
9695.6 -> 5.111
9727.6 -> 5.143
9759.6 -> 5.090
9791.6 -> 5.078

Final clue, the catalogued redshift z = 0.00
